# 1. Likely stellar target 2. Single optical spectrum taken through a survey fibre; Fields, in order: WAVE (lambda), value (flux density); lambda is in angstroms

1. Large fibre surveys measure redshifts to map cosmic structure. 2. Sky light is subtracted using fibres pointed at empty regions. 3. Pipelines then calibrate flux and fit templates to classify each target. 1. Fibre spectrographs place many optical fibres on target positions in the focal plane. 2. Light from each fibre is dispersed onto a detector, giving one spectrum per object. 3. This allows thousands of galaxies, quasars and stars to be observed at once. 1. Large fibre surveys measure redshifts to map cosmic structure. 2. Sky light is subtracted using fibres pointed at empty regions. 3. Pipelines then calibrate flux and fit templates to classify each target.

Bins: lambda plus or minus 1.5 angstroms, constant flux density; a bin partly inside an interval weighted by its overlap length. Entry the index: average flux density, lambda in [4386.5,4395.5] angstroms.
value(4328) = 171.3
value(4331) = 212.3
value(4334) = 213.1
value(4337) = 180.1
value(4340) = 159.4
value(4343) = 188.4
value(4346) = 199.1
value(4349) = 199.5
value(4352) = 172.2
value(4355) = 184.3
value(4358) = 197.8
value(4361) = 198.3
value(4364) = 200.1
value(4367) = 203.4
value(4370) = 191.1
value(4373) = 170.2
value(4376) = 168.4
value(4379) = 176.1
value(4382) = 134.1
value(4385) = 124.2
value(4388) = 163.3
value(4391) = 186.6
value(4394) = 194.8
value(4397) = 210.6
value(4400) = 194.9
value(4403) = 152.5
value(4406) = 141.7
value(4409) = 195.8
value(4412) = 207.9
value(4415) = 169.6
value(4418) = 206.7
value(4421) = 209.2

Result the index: 182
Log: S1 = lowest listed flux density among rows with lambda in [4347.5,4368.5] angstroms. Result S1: 172.2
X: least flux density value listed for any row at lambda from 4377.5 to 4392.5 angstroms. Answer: 124.2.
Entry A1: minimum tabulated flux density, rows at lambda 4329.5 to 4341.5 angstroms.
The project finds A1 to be 159.4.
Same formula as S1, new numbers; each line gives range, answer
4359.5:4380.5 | 168.4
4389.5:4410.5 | 141.7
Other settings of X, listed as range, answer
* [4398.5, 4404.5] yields 152.5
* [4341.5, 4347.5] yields 188.4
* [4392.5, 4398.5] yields 194.8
